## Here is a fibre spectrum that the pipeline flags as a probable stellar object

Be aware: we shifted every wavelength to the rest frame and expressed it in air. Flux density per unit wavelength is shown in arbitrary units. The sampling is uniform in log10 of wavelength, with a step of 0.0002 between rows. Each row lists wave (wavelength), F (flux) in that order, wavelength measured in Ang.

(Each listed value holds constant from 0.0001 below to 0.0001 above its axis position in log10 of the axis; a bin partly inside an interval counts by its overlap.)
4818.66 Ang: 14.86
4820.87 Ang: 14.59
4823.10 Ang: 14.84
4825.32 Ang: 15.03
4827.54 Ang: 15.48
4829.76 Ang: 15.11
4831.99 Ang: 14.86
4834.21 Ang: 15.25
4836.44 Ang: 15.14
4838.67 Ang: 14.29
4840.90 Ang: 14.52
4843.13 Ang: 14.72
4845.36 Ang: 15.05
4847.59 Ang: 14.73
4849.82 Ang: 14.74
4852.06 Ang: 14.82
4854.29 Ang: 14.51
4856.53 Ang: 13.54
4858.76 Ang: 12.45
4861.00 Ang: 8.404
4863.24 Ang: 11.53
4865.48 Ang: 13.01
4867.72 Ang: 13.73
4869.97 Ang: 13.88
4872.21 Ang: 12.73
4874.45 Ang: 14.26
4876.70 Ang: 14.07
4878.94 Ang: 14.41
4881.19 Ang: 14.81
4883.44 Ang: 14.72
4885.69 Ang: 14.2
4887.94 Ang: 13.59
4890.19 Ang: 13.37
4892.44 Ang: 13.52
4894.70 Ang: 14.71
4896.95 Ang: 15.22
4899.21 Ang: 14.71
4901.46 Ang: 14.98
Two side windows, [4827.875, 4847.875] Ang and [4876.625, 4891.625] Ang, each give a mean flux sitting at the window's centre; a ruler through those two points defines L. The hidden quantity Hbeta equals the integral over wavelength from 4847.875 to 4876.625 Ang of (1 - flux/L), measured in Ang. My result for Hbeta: 2.6 Ang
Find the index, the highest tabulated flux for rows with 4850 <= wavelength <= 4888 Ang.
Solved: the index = 14.82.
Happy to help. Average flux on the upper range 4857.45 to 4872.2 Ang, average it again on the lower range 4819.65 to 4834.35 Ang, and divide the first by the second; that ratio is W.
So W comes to 0.81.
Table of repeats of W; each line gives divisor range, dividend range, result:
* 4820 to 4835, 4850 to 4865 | 0.85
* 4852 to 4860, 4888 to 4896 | 1.02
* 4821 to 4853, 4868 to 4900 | 0.95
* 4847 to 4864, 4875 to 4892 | 1.08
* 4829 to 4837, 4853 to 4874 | 0.84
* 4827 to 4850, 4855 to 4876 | 0.85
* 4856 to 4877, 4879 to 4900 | 1.13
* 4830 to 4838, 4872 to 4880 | 0.93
